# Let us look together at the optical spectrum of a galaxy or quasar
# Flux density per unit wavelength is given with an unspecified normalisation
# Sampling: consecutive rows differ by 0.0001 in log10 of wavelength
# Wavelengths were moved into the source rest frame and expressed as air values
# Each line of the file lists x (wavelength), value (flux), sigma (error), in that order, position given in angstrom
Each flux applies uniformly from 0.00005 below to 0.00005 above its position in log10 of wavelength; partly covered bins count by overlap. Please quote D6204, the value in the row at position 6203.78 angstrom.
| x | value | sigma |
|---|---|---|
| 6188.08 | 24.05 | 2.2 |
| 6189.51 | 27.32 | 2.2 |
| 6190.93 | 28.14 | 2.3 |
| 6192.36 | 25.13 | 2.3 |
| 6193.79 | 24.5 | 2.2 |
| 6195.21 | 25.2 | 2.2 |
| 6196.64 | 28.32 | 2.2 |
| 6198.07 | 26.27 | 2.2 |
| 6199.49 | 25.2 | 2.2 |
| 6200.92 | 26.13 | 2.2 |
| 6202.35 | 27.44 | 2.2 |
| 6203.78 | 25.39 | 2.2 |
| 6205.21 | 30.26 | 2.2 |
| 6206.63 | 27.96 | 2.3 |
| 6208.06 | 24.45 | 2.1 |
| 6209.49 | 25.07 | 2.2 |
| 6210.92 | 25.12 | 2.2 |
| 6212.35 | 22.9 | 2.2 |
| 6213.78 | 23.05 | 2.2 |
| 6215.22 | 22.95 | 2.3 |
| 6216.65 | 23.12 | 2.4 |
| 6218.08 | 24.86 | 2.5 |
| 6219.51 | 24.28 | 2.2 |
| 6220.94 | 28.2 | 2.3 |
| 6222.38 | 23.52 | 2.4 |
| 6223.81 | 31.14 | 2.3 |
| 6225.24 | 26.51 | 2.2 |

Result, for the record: 25.39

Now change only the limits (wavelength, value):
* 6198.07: 26.27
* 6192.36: 25.13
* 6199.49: 25.2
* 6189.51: 27.32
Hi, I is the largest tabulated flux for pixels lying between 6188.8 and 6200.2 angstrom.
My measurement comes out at 28.32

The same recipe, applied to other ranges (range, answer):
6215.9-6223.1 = 28.2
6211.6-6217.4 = 23.12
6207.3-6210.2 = 25.07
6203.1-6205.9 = 30.26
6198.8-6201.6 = 26.13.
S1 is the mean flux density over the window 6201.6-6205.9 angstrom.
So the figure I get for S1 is 27.6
